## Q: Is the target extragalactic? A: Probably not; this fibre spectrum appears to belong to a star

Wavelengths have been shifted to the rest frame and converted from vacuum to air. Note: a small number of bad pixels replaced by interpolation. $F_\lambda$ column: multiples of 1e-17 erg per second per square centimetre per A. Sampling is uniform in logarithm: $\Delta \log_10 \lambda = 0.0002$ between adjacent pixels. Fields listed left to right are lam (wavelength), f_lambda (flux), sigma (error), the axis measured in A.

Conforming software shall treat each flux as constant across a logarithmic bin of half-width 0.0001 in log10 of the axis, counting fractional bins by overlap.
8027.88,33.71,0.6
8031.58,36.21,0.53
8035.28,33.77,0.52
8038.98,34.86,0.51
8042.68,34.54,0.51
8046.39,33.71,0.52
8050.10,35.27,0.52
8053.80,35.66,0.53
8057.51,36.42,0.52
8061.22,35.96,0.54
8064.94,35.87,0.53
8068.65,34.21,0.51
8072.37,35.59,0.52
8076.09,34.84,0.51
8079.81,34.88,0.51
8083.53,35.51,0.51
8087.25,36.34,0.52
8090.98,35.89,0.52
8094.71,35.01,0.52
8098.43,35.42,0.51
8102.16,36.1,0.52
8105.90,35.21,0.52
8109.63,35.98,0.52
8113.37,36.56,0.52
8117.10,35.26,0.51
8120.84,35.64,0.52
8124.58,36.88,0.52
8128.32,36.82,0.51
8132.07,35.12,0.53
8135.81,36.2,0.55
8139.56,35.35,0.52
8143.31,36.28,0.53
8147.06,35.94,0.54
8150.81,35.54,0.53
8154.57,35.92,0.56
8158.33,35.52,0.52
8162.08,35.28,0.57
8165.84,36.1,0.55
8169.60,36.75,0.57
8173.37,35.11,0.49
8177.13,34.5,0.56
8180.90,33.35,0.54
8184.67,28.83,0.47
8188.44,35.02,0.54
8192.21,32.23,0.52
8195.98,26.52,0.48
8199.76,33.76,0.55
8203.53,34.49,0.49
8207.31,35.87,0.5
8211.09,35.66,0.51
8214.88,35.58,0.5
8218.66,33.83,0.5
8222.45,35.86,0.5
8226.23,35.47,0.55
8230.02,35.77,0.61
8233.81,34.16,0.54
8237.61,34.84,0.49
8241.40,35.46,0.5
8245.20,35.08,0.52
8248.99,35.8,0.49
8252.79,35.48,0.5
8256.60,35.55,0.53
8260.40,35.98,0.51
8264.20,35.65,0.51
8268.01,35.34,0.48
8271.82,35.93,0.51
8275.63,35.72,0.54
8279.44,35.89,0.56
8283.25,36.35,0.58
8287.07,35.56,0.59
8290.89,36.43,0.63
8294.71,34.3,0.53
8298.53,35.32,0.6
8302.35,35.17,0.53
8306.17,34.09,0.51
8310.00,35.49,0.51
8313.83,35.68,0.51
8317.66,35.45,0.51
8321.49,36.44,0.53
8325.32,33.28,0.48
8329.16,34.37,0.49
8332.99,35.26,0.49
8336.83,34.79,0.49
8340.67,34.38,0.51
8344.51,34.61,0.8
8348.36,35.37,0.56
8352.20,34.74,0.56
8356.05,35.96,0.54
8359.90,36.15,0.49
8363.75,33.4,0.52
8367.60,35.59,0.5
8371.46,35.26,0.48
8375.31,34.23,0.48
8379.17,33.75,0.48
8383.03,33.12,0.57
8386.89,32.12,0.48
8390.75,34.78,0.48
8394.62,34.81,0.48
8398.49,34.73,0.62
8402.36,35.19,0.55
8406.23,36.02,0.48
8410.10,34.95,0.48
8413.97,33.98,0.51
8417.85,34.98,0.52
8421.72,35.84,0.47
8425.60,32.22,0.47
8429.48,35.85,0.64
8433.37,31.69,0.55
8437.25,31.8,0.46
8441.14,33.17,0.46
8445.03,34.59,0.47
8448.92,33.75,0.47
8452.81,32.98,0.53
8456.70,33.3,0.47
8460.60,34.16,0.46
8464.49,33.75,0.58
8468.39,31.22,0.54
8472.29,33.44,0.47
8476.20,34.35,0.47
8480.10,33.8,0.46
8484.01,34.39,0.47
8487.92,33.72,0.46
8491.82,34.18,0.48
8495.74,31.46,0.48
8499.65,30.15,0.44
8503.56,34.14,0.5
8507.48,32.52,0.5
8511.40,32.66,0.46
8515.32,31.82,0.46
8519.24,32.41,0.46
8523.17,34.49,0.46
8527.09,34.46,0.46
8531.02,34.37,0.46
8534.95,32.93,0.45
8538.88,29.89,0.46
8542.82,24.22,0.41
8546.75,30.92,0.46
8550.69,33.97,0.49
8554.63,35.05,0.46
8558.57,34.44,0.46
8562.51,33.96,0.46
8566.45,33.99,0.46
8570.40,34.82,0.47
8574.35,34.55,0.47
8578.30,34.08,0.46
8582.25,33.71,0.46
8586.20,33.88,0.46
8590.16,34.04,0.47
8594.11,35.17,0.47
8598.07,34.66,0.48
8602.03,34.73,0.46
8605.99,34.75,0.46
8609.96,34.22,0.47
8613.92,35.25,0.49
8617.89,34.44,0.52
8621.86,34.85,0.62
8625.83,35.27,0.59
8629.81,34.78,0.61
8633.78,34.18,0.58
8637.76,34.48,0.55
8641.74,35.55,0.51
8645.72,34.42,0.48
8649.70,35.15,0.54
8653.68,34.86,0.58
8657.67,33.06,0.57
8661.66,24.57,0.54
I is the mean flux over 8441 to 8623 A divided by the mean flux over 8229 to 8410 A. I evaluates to 0.95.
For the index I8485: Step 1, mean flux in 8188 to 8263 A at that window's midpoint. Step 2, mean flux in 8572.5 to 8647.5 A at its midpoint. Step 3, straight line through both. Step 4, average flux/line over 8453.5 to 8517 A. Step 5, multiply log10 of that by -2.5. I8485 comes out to 0.05 mag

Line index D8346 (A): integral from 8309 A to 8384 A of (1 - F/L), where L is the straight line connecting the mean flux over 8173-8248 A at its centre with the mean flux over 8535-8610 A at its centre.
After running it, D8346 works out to -2.4 A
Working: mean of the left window 34.1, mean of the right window 33.4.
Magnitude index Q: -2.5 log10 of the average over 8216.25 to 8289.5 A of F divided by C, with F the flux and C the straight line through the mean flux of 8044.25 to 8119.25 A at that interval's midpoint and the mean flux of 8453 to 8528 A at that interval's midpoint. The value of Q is -0.030 mag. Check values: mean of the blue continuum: 35.5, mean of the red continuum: 33.2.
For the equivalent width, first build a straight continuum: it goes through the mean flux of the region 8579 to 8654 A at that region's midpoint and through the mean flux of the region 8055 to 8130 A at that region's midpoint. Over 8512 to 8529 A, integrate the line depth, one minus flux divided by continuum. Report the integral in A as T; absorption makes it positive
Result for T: 0.8 A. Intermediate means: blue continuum 35.7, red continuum 34.6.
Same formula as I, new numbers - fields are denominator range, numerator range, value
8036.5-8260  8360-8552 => 0.95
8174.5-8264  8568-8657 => 1.01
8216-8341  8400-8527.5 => 0.95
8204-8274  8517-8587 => 0.94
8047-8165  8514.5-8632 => 0.94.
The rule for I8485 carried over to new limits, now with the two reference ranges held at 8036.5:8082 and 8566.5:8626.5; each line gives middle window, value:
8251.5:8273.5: -0.02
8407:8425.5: 0.00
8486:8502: 0.07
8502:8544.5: 0.08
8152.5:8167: -0.02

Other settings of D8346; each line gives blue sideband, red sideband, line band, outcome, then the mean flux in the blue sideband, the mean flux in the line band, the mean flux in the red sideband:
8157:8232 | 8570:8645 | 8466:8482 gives 0.6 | 34.3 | 33.2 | 34.6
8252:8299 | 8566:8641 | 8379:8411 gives 0.8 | 35.7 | 34.4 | 34.5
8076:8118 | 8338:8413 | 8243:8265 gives -0.3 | 35.6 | 35.6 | 34.7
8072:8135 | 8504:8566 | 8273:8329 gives -1.7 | 35.7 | 35.3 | 32.6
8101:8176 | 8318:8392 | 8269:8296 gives -0.6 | 35.9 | 35.8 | 34.6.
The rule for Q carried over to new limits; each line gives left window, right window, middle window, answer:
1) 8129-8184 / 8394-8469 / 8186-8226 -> 0.04 mag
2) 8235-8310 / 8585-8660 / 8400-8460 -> 0.03 mag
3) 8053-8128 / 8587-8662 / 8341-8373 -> 0.00 mag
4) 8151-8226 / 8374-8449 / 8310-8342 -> -0.03 mag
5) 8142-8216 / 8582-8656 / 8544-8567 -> 0.04 mag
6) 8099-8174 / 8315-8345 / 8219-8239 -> 0.01 mag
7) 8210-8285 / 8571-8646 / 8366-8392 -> 0.03 mag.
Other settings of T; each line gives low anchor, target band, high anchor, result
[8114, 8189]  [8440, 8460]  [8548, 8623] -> 0.62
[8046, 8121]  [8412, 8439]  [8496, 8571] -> -0.37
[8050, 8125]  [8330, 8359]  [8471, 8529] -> -0.78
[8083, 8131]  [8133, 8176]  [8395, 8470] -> -0.21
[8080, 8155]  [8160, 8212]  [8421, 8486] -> 2.30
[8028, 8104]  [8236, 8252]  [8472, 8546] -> -0.53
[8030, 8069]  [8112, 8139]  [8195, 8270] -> -0.74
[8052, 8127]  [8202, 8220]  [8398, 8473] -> -0.05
